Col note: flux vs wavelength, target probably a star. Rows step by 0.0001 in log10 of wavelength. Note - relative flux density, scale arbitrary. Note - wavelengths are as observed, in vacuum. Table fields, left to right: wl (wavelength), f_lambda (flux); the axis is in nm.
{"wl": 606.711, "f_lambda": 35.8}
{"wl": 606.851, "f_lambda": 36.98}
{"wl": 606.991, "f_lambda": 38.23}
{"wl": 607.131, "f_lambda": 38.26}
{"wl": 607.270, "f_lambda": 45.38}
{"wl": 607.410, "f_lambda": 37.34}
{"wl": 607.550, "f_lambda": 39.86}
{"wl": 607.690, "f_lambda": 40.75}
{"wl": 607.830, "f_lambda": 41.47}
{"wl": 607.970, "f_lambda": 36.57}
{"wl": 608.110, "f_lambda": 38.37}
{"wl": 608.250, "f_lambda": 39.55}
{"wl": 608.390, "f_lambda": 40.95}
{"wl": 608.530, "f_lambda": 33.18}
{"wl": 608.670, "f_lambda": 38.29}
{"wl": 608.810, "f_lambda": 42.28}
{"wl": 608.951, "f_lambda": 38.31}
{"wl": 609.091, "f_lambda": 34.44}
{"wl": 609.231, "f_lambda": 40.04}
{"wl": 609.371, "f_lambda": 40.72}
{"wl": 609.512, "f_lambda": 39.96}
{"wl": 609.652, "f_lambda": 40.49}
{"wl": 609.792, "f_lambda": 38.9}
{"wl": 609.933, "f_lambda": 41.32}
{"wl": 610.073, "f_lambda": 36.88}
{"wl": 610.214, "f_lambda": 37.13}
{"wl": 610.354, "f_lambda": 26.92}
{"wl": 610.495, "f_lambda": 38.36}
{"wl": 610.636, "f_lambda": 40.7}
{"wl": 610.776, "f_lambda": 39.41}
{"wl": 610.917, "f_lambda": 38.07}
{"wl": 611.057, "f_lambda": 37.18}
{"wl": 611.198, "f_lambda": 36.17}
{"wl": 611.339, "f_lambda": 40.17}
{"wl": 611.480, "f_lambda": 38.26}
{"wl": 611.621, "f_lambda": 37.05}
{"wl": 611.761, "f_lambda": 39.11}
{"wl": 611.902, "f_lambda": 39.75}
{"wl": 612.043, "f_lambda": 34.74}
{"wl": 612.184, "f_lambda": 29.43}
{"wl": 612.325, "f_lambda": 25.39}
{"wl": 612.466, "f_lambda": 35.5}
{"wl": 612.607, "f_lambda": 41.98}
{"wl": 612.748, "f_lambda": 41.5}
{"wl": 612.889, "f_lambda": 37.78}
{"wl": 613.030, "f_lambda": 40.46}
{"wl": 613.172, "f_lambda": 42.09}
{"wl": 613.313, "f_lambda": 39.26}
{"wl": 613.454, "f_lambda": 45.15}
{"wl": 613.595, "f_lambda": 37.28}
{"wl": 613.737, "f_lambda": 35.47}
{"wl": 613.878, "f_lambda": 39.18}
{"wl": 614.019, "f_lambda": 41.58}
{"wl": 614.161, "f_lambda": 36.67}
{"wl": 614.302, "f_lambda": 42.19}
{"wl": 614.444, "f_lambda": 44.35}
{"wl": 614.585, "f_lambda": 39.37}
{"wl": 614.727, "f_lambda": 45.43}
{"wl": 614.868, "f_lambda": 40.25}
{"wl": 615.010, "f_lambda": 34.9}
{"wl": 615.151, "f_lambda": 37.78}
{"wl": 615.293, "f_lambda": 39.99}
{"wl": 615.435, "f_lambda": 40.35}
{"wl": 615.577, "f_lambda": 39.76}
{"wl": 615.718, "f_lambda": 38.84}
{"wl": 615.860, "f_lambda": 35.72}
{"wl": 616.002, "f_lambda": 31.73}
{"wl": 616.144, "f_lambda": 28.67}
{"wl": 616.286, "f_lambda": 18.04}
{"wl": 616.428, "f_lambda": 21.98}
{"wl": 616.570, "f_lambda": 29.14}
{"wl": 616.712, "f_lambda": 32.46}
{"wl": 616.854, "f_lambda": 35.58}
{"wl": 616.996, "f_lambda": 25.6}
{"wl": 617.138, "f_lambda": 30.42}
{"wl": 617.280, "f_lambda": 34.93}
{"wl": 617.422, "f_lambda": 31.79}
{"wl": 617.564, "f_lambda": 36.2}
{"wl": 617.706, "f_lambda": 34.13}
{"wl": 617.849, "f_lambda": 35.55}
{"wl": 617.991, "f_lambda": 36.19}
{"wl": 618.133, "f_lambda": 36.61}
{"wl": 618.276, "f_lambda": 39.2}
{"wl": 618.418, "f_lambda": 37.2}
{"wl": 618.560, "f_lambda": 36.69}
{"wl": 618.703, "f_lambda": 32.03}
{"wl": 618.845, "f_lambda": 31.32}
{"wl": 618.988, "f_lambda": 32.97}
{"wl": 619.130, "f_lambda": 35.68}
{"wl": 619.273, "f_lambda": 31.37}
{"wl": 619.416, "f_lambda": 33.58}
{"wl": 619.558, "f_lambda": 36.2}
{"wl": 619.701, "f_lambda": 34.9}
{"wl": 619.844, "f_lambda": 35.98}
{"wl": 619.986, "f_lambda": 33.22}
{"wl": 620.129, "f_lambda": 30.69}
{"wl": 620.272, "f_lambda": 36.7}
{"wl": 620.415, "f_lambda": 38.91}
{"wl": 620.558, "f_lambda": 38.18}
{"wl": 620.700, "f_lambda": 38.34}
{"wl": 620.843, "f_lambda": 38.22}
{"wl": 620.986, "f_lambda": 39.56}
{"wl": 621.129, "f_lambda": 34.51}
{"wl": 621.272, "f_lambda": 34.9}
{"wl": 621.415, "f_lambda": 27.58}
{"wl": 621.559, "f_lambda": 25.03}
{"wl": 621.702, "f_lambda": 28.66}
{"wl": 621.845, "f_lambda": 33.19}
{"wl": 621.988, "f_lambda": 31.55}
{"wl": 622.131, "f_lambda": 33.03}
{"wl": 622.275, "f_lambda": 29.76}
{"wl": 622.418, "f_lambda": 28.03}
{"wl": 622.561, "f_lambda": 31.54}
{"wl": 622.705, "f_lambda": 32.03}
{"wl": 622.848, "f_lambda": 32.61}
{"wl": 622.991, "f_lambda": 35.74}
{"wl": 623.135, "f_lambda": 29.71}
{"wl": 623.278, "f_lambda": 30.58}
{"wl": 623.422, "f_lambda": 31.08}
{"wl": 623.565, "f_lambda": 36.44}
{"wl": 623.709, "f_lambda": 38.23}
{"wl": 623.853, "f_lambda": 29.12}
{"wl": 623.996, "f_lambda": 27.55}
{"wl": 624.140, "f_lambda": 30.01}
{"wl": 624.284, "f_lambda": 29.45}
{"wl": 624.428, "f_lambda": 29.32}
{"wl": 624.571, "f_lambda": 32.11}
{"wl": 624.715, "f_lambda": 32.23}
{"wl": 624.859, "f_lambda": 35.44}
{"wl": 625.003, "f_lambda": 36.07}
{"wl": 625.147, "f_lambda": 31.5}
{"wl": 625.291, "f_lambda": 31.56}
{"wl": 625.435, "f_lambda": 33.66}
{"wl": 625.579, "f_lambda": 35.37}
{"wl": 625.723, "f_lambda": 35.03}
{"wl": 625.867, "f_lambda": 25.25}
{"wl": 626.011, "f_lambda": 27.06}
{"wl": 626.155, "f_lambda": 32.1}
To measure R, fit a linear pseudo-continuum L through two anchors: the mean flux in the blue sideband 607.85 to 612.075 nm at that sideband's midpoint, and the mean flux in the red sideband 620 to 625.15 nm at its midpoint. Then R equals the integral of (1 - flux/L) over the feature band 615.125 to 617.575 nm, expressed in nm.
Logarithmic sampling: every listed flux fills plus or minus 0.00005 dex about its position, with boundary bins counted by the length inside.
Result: 0.200 nm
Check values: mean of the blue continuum 38.2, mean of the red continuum 32.7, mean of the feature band 32.5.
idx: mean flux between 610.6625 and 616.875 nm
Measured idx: 37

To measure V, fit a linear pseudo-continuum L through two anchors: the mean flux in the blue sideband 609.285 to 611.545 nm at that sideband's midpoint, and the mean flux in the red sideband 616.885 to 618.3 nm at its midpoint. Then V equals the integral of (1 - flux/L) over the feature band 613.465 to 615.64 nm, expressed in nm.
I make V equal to -0.25 nm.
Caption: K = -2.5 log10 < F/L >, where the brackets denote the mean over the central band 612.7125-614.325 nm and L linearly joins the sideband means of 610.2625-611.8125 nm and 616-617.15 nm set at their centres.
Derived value -0.200 mag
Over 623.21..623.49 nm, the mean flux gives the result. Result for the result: 30.8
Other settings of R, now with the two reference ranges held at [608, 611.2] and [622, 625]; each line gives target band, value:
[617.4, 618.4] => -0.05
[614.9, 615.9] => -0.08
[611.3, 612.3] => 0.02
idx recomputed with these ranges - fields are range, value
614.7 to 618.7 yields 34.3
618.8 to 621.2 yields 35.4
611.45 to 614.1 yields 37.9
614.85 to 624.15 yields 33.4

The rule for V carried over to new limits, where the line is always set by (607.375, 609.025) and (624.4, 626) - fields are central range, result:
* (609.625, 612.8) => 0.06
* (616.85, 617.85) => 0.08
